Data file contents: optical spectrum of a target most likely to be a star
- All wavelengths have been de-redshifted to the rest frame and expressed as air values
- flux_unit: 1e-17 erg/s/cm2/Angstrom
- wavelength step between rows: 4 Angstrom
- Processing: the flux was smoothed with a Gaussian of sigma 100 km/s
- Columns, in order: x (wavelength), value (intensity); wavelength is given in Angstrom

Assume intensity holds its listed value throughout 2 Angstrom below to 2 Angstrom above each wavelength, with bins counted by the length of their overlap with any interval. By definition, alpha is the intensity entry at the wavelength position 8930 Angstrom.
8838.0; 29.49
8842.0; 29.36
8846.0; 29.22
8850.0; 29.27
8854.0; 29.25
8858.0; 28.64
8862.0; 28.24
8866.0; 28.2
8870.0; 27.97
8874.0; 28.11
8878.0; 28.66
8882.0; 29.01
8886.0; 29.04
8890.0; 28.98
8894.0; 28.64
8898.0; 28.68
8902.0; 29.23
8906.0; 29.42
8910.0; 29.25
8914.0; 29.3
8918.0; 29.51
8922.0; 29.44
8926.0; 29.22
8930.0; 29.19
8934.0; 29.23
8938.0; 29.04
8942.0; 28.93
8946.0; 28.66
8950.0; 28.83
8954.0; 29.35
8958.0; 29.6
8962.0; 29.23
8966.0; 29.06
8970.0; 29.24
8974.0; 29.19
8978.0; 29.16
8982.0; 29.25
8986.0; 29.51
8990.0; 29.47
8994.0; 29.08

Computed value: 29.19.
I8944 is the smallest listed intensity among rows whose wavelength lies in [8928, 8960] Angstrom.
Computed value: 28.66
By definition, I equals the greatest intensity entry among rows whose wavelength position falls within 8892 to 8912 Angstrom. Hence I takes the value 29.42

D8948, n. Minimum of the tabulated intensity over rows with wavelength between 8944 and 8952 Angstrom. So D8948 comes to 28.66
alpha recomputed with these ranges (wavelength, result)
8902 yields 29.23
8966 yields 29.06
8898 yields 28.68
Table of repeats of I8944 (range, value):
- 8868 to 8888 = 27.97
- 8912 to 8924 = 29.3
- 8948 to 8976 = 28.83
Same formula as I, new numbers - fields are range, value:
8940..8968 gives 29.6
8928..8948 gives 29.23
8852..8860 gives 29.25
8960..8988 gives 29.51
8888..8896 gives 28.98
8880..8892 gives 29.04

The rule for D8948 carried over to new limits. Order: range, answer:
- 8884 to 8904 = 28.64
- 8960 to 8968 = 29.06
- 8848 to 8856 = 29.25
